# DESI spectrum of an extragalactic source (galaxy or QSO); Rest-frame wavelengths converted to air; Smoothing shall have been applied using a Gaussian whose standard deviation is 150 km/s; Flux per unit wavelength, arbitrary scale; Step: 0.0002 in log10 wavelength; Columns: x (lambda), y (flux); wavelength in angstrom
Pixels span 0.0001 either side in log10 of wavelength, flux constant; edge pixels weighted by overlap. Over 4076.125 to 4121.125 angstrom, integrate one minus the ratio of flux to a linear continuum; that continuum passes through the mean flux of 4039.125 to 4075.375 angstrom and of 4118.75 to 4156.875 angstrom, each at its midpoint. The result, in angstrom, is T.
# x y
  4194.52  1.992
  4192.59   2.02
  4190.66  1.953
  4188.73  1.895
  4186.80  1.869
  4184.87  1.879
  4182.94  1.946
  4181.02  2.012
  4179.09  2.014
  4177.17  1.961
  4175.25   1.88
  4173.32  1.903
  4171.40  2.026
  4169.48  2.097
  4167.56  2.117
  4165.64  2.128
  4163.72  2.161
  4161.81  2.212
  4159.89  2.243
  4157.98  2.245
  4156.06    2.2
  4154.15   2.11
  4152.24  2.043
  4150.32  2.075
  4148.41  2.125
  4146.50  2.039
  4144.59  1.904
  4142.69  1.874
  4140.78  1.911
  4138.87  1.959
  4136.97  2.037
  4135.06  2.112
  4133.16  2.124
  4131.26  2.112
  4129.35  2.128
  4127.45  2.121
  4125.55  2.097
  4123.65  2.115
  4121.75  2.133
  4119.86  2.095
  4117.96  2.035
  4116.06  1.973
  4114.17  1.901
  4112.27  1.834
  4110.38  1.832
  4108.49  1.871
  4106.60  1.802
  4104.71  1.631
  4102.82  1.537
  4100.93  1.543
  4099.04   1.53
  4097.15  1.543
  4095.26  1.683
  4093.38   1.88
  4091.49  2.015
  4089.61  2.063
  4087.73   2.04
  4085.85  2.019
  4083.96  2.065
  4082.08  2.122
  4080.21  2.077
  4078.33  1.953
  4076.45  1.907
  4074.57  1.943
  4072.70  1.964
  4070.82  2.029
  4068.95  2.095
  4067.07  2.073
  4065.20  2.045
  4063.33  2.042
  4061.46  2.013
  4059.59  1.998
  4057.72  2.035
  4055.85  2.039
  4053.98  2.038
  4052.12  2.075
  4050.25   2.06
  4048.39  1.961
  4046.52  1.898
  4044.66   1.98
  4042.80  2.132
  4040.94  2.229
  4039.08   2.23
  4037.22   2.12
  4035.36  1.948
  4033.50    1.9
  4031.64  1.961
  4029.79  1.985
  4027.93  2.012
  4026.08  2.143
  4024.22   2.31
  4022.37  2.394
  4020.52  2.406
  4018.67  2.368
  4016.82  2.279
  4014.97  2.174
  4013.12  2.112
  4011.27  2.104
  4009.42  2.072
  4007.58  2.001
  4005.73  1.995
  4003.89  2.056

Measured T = 3.9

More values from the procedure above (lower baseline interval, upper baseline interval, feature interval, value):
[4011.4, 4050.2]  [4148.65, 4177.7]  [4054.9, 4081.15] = 1.3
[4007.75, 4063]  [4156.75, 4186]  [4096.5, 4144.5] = 3.6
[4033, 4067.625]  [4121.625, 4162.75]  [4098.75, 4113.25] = 2.6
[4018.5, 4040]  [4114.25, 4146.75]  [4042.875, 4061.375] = 0.9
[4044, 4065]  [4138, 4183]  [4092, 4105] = 2.5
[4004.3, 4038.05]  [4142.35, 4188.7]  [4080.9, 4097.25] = 1.0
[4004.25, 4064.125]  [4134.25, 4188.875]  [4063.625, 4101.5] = 2.5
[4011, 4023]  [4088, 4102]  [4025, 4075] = 0.3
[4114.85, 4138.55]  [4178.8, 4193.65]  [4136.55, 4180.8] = -1.0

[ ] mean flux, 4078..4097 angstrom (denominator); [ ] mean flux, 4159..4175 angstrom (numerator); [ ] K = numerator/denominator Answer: 1.1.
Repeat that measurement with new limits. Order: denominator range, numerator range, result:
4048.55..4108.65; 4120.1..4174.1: 1.08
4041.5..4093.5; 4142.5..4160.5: 1.03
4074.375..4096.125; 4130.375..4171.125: 1.05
